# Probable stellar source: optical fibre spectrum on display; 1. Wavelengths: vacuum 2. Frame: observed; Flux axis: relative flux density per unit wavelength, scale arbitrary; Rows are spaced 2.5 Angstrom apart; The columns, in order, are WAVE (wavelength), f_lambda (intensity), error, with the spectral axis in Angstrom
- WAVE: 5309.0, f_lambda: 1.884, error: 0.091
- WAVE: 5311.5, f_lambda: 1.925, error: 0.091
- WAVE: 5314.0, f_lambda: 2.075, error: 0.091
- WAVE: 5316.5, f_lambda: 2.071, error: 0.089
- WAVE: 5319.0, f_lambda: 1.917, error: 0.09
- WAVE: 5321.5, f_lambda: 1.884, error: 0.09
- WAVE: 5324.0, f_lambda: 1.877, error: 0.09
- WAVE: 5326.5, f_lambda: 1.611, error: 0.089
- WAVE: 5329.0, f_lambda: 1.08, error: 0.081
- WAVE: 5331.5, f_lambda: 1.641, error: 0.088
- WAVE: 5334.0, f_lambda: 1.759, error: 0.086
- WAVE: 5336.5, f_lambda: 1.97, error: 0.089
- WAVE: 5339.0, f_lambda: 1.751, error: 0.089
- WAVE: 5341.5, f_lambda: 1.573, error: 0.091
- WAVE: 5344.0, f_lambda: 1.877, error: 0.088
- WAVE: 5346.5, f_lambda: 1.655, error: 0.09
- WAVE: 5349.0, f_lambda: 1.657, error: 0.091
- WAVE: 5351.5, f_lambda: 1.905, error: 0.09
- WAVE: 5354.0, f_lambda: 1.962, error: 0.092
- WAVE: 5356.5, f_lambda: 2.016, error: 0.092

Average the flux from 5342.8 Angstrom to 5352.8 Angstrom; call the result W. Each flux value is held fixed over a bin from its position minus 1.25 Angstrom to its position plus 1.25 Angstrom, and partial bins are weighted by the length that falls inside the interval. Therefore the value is 1.77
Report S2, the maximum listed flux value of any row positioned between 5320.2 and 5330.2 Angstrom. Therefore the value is 1.884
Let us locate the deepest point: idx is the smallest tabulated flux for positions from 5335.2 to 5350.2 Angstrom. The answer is 1.573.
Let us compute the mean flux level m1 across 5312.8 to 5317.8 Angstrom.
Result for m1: 2.07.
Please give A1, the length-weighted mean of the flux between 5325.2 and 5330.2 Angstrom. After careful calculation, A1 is 1.35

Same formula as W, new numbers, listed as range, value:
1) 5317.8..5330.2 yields 1.68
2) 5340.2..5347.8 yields 1.7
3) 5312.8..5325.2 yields 1.96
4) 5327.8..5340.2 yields 1.64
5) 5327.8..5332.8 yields 1.37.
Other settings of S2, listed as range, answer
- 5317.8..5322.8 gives 1.917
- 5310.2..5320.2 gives 2.075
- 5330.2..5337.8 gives 1.97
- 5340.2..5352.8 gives 1.905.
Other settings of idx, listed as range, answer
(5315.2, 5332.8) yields 1.08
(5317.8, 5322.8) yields 1.884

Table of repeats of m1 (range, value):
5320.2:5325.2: 1.88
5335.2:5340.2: 1.86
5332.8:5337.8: 1.86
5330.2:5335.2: 1.69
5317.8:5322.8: 1.9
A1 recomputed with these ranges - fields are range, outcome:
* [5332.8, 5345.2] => 1.79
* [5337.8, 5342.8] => 1.66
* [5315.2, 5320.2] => 2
